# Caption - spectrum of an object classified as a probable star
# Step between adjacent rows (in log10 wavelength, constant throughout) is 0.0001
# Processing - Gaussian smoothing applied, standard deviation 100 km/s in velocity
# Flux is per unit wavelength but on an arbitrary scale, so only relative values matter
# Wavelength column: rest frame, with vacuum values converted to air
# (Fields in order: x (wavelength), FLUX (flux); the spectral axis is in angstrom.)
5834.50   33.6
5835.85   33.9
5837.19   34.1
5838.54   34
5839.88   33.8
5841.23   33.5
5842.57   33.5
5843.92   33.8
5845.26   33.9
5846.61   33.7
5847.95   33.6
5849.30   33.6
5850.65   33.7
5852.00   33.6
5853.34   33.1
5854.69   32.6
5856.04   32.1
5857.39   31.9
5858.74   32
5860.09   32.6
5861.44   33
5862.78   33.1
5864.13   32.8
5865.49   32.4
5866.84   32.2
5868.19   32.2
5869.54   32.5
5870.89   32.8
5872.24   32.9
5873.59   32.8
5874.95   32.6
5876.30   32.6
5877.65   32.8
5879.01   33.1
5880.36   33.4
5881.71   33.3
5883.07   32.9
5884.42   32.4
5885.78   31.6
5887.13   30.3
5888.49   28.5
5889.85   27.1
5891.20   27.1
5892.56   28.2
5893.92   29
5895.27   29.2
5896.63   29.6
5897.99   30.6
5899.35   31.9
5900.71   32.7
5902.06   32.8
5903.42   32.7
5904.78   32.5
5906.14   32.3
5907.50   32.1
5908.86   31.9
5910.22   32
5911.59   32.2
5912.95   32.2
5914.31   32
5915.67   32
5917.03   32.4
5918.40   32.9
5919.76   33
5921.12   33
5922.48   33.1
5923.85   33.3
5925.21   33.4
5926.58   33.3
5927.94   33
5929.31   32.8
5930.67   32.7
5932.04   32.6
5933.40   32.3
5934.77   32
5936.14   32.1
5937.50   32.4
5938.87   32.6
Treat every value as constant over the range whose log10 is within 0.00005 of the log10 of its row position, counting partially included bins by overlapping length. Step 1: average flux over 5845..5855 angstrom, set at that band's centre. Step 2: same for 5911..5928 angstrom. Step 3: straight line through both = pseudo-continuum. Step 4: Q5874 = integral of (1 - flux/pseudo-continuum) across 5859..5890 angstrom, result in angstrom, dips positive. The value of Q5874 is 0.9 angstrom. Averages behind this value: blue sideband 33.5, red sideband 32.8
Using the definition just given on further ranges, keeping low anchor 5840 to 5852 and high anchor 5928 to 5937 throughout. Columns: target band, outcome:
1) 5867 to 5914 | 2.10 angstrom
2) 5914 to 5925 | -0.04 angstrom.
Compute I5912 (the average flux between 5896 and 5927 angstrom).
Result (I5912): 32.3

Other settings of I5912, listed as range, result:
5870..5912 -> 31.5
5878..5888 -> 32.4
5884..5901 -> 29.7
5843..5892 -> 32.3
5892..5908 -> 31.2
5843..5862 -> 33.1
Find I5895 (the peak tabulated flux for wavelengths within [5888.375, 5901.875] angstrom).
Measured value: 32.7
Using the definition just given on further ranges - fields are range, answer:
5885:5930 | 33.4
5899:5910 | 32.8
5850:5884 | 33.7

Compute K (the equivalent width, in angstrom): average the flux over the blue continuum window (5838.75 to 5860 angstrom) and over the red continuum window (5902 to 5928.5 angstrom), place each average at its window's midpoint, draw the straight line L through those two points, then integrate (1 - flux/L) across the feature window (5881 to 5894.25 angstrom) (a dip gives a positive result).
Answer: 1.1 angstrom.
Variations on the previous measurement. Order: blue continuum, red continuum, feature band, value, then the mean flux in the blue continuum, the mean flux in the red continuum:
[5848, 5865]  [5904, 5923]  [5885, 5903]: 1.4 angstrom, 32.8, 32.4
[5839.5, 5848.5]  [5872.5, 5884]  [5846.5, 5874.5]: 0.4 angstrom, 33.7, 32.9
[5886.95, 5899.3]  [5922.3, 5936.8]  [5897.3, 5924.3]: -1.4 angstrom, 28.9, 32.8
